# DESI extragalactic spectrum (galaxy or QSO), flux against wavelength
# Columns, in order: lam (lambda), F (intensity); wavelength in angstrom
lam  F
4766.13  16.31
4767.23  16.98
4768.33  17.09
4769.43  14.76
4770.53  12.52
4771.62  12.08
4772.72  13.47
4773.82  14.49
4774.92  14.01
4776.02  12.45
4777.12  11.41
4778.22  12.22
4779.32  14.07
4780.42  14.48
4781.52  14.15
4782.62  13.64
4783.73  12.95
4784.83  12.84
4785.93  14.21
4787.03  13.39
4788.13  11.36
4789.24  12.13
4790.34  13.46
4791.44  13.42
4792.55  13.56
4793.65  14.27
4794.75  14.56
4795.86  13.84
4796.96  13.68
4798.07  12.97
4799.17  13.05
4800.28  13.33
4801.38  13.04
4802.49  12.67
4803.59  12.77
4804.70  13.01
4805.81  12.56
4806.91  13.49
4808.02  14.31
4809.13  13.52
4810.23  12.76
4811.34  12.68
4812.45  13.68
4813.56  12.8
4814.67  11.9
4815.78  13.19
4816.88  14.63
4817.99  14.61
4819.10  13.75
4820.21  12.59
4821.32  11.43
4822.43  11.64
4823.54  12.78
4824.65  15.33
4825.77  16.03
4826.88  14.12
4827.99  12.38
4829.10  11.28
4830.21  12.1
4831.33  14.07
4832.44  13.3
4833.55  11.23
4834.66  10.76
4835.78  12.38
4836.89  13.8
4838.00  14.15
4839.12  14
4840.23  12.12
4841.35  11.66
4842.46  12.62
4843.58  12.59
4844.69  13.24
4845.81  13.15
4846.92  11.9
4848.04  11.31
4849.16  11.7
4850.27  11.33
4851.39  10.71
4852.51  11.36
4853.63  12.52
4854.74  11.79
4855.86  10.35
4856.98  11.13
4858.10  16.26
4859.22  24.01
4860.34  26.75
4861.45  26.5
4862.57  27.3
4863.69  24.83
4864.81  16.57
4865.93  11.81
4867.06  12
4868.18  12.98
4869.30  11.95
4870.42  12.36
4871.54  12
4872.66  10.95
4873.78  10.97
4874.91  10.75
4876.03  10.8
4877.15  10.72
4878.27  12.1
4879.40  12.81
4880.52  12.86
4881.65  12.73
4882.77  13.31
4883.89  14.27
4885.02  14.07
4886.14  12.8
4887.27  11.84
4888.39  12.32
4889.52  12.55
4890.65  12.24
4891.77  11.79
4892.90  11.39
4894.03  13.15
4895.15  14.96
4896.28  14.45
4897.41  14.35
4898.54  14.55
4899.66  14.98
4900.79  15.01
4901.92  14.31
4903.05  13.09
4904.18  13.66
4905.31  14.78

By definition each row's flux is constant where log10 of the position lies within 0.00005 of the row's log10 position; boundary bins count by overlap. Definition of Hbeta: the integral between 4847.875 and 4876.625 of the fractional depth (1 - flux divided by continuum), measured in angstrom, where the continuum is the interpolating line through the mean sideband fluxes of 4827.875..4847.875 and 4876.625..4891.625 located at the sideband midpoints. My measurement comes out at -4.7 angstrom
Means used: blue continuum 12.6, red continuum 12.6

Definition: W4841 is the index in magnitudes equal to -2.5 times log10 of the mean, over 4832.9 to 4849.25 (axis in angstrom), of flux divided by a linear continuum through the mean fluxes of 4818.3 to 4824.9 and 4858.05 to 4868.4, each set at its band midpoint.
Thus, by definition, 0.29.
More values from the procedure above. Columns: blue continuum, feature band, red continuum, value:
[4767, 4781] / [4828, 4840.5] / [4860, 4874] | 0.231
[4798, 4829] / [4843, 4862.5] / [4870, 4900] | -0.151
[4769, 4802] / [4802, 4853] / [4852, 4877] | 0.119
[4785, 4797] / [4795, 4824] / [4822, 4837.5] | 0.007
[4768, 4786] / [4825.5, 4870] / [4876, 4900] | -0.084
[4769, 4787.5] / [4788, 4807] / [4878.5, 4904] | 0.012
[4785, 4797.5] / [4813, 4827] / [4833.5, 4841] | -0.037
